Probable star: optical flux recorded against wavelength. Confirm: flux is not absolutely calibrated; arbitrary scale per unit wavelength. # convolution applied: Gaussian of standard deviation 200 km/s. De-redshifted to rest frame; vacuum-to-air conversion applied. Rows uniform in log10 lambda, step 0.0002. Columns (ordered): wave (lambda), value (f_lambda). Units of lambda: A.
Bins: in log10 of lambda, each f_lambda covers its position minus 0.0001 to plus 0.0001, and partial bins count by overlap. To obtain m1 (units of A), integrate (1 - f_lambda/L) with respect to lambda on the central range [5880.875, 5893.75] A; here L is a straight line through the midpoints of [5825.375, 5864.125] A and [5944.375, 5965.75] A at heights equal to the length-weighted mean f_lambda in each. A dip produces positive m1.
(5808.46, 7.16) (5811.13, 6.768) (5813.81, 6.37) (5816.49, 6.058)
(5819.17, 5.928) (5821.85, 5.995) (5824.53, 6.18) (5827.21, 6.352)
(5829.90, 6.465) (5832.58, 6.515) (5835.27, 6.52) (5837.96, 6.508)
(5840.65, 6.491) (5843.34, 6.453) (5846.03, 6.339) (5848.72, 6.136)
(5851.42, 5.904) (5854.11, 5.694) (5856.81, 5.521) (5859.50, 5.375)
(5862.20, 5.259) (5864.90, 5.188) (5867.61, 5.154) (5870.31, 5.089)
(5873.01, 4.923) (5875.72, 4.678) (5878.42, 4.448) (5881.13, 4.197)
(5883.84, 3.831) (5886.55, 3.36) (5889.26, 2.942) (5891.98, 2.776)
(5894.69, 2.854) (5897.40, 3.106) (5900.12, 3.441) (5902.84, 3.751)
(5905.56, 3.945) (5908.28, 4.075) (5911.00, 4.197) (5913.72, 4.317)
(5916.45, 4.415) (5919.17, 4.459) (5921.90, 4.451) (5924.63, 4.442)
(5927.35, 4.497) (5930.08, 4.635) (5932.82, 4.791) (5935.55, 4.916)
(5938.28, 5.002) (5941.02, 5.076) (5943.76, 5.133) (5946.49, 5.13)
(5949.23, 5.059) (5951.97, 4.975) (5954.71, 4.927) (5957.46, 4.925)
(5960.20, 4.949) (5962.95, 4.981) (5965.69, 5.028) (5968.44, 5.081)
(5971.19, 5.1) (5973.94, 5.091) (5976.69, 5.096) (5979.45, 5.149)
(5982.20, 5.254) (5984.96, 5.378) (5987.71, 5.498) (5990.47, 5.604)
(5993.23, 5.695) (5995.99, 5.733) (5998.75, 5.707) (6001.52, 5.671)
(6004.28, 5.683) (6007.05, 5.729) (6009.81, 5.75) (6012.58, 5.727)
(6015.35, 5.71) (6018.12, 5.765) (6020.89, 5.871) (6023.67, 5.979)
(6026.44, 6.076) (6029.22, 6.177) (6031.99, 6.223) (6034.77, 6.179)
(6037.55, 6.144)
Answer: 5.3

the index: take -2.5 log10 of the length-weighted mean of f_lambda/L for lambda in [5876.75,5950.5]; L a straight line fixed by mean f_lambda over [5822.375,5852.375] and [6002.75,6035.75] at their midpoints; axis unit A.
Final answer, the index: 0.42 mag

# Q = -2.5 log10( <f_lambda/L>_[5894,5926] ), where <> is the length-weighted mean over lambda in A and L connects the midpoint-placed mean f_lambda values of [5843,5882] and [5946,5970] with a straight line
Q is 0.28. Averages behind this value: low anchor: 5.34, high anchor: 5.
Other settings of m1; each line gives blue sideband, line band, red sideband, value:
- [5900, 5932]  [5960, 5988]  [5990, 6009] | 0.6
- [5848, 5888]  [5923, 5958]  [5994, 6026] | 3.2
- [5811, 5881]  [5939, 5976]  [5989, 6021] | 4.6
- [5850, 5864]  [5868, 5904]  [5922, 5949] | 9.9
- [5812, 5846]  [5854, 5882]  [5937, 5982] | 4.3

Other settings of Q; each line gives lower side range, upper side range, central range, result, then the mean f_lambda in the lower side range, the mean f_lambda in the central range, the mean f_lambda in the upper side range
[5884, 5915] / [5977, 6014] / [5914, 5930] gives -0.115 mag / 3.53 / 4.46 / 5.57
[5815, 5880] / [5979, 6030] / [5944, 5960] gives 0.146 mag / 5.79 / 5.01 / 5.7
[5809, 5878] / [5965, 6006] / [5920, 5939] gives 0.199 mag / 5.91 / 4.66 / 5.39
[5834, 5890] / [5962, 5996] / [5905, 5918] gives 0.243 mag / 5.26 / 4.21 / 5.27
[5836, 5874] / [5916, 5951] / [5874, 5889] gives 0.320 mag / 5.74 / 4.04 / 4.78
